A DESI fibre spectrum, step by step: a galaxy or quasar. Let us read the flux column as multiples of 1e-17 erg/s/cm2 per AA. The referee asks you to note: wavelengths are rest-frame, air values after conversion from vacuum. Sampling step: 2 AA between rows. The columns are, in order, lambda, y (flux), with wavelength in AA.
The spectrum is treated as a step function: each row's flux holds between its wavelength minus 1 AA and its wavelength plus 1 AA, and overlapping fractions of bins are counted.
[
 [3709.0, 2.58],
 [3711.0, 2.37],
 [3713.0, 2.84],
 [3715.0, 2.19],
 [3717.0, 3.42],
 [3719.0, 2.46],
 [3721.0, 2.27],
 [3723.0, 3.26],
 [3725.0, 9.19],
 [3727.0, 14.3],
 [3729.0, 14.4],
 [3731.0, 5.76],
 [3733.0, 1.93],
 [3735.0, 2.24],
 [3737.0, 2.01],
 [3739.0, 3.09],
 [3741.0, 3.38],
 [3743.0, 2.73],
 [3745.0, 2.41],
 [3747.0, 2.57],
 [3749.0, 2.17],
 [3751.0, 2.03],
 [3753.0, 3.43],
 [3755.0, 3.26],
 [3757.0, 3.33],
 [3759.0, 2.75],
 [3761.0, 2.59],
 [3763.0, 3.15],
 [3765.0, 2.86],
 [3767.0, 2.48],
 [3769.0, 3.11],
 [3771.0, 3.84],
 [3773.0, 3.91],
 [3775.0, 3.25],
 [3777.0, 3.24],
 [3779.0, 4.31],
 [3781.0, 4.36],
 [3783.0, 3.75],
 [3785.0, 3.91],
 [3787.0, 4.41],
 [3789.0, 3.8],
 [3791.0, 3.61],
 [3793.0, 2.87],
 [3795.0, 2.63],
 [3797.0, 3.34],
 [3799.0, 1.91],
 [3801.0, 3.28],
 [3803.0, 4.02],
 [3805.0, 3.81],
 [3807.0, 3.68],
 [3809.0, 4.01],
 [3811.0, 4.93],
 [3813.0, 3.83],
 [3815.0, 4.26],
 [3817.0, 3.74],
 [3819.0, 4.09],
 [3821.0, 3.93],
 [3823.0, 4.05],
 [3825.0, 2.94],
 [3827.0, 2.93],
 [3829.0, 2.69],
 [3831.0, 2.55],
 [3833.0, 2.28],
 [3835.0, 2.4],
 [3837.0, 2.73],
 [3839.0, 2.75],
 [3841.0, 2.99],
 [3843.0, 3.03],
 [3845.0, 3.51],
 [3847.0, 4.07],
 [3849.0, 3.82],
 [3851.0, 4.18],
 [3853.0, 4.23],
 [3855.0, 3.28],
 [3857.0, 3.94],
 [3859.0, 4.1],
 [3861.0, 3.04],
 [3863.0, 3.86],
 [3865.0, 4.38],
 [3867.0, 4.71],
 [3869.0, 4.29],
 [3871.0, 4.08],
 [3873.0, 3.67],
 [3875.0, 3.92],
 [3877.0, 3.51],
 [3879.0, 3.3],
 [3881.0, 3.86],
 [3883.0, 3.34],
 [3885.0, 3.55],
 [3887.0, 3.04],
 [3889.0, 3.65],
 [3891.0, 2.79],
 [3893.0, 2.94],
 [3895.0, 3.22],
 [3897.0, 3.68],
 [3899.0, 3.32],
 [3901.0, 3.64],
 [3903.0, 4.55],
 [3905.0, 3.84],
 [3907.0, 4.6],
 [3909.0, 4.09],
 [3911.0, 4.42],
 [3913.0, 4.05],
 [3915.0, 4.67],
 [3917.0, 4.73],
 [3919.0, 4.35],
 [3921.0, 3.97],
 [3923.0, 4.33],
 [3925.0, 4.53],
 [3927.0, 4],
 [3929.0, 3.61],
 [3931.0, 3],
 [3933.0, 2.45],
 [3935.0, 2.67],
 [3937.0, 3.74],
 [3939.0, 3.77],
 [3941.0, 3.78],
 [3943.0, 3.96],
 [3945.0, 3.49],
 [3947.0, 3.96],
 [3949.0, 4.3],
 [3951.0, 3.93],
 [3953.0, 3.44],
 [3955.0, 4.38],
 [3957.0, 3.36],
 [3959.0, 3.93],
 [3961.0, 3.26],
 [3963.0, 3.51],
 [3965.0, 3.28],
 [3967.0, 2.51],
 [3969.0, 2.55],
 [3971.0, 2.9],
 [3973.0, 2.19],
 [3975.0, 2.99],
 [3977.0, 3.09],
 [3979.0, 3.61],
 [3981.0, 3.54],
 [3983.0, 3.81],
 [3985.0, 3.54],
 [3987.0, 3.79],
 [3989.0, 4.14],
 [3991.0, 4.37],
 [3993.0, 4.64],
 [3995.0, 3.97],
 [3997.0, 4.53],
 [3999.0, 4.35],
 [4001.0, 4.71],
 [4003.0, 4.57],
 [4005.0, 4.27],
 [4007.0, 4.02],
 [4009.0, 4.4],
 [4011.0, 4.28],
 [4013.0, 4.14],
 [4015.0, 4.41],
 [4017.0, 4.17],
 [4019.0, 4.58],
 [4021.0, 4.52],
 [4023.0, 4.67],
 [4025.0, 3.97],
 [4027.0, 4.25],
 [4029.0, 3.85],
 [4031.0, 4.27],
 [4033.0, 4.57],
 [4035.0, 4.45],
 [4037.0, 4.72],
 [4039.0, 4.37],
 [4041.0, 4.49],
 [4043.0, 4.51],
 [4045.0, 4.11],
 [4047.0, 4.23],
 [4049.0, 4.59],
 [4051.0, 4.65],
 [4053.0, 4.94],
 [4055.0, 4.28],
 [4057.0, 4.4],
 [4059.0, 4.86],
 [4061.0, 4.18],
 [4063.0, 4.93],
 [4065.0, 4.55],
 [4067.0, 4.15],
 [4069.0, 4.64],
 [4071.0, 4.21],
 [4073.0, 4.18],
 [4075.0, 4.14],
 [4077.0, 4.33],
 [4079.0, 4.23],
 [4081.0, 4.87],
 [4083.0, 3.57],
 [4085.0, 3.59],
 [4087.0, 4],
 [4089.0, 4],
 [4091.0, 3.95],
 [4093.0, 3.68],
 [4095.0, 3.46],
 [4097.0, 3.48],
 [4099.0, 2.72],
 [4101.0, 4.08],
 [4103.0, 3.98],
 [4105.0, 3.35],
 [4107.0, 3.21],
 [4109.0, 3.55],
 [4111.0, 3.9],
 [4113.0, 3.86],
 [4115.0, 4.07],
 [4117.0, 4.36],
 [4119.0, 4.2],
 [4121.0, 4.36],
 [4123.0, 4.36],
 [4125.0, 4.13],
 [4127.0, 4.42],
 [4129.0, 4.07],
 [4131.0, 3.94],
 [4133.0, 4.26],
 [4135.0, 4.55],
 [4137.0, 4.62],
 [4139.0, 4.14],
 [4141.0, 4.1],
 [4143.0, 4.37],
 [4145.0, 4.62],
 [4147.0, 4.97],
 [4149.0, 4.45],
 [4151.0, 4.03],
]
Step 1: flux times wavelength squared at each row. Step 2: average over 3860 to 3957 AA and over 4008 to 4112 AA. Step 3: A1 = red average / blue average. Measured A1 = 1.19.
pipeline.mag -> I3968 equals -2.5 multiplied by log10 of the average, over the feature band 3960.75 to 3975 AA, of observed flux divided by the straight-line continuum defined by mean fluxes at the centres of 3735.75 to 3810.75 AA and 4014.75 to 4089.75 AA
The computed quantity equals 0.363 mag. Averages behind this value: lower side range 3.24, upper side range 4.35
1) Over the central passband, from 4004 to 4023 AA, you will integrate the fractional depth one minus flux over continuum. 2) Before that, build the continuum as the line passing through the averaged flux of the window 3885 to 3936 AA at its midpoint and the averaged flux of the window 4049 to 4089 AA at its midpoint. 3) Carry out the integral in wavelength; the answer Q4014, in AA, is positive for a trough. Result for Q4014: -0.85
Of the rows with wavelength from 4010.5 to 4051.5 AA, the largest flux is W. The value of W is 4.72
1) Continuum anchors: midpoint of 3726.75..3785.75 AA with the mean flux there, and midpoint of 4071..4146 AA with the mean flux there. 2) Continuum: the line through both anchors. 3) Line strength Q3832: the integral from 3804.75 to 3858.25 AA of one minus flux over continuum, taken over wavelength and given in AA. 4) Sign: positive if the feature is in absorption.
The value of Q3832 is 4.3 AA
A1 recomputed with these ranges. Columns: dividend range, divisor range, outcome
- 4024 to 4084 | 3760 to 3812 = 1.43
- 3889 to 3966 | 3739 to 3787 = 1.29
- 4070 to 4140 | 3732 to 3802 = 1.54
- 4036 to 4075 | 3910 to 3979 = 1.30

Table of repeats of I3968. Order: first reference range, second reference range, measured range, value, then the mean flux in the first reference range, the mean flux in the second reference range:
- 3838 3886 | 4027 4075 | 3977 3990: 0.14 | 3.73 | 4.43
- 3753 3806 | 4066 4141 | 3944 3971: 0.07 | 3.38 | 4.02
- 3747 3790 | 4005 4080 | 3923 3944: 0.11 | 3.31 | 4.38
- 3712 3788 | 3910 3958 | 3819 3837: 0.27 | 3.86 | 3.87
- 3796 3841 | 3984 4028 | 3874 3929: -0.02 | 3.36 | 4.29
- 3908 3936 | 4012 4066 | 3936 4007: 0.11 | 3.92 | 4.43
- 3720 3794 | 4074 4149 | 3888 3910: 0.09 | 3.94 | 4.05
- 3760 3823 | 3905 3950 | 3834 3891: 0.05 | 3.59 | 3.93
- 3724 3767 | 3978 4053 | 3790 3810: 0.27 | 4.22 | 4.28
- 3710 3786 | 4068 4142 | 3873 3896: 0.15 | 3.8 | 4.02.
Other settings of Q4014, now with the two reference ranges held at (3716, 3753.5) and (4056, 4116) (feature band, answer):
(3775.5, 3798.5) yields 3.8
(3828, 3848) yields 6.4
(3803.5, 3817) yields 0.8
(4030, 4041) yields -1.1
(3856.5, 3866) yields 0.9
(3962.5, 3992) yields 5.7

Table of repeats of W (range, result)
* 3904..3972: 4.73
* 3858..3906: 4.71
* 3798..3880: 4.93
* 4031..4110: 4.94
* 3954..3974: 4.38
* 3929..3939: 3.77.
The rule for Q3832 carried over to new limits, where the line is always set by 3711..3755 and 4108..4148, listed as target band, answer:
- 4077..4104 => 2.5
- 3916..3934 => 1.3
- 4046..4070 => -1.8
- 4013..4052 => -1.5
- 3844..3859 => 1.0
